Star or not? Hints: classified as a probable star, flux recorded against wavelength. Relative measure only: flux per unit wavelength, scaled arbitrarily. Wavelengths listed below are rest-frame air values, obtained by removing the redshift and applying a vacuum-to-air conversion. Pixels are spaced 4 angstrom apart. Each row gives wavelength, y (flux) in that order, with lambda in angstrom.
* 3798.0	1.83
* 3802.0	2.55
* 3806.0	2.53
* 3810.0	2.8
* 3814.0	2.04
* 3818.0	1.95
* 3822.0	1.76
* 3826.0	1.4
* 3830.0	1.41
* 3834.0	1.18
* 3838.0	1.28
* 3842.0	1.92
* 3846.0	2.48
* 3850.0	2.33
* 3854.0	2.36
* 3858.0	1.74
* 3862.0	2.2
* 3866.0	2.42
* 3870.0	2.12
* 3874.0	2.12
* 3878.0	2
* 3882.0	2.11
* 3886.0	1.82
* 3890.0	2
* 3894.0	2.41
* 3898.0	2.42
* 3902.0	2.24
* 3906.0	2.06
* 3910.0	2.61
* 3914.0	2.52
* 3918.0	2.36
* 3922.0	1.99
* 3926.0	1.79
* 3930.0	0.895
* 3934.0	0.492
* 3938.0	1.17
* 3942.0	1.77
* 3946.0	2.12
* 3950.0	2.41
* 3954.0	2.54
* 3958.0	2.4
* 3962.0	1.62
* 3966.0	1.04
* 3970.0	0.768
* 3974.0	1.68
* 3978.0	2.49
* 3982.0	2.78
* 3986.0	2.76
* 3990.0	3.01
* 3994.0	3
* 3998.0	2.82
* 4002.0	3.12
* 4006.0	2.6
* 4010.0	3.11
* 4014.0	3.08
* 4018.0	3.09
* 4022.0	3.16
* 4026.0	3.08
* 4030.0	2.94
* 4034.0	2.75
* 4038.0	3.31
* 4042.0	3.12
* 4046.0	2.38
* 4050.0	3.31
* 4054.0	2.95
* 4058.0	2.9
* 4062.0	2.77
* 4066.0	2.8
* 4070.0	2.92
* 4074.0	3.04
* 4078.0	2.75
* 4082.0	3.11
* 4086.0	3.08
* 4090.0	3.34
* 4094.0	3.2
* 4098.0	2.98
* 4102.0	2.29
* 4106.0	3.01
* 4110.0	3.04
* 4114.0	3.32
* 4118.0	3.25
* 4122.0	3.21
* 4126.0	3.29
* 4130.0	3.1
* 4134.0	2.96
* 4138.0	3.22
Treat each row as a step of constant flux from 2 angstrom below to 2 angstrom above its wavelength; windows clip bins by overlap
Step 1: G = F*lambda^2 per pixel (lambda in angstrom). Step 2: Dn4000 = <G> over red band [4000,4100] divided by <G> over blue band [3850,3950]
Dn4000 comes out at 1.61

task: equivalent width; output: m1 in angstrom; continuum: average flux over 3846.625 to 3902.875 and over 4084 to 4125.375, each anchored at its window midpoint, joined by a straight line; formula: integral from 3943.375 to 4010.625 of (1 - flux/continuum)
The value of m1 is 6.1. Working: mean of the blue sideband 2.17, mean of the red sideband 3.08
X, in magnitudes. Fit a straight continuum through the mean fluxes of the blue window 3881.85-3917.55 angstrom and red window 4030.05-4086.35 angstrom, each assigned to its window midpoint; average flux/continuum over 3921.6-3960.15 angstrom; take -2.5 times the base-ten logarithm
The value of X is 0.36 mag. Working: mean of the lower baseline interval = 2.26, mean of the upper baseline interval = 2.94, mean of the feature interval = 1.75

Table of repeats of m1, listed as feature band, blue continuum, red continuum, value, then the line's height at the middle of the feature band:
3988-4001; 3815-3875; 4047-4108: -1.9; 2.58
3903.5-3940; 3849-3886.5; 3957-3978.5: 1.5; 1.83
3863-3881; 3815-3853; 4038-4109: -1.9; 1.96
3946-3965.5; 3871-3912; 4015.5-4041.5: 3.4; 2.59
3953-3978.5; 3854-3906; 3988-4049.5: 9.0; 2.66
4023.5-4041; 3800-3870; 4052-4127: -1.5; 2.79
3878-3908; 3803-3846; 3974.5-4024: 1.7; 2.27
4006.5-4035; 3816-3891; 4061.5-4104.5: -3.8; 2.67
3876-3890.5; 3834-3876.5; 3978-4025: 1.6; 2.22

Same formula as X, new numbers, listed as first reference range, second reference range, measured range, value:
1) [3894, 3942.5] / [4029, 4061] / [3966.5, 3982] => 0.341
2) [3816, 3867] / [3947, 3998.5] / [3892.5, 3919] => -0.160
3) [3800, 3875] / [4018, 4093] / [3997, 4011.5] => -0.057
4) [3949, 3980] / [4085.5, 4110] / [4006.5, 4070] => -0.204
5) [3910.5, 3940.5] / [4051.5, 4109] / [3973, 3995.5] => -0.228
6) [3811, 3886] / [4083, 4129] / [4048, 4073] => -0.021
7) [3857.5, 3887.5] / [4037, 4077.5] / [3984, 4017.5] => -0.104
